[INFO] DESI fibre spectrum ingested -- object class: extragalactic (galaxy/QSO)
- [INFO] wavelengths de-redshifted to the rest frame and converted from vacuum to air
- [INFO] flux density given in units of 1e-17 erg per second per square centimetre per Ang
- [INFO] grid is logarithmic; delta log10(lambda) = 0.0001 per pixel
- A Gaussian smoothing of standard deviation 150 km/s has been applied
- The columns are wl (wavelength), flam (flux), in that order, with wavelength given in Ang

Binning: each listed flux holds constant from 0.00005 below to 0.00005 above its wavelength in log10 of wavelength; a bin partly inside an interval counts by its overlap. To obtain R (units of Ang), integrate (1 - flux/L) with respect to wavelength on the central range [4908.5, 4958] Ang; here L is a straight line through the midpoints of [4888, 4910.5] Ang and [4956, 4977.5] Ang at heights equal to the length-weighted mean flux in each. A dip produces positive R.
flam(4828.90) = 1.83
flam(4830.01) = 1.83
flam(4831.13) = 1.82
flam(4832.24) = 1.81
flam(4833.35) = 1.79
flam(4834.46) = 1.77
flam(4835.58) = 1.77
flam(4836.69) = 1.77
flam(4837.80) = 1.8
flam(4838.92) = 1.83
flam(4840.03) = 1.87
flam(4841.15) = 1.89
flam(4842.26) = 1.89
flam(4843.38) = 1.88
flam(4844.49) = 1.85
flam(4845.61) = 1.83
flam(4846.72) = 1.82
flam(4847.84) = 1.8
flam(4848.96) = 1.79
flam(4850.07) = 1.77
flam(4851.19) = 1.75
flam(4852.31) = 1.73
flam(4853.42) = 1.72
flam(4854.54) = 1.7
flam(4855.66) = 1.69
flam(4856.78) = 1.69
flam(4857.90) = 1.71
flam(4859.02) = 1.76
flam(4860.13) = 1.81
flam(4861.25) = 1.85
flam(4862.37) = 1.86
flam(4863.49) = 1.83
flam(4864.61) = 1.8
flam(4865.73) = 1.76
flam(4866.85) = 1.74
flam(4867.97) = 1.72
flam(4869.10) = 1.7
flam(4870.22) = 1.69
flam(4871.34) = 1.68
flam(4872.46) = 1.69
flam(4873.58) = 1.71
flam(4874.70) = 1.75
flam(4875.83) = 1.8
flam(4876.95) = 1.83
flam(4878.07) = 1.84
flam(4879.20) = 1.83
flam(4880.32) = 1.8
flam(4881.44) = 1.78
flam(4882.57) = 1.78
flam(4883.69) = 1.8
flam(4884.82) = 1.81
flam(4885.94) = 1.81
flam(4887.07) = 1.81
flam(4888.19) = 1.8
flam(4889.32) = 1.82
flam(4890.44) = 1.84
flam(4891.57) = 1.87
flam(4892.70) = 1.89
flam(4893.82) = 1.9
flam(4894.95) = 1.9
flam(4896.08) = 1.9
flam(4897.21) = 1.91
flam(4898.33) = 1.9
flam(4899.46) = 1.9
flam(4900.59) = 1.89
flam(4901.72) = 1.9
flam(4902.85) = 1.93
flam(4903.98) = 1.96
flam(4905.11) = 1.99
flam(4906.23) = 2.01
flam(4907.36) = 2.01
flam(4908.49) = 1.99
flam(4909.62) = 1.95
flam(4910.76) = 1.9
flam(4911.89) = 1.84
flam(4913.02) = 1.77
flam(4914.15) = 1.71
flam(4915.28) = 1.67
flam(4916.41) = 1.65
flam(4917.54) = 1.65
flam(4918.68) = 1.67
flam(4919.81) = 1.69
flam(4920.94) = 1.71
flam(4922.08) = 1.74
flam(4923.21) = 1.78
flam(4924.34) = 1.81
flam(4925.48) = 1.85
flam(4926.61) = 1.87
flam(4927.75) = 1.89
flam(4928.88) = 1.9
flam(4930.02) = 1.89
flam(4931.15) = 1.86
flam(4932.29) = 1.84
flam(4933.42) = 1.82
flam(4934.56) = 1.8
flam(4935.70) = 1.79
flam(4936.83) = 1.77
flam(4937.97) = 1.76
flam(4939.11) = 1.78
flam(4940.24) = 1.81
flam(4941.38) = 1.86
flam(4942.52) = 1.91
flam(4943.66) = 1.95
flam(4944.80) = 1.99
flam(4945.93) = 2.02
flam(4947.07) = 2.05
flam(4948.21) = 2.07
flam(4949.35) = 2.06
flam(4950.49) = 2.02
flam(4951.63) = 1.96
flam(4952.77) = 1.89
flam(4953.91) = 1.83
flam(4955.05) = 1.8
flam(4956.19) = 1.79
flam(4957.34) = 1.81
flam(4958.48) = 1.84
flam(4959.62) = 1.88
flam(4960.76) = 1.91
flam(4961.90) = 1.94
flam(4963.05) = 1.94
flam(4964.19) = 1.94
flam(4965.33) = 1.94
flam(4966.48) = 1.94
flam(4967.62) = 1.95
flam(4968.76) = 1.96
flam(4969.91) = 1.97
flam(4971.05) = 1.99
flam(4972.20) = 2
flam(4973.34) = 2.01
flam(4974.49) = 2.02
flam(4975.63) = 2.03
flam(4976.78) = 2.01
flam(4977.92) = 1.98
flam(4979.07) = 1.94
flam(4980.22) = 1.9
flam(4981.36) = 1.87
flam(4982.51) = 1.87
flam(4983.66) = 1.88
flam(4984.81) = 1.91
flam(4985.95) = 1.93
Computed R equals 2.2 Ang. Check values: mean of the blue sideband 1.91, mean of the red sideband 1.94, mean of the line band 1.84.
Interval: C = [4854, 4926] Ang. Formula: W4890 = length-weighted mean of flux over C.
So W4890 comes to 1.81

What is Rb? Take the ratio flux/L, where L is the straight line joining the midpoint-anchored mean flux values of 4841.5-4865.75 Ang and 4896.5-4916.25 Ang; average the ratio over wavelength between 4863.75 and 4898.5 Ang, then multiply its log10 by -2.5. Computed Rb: 0.02 mag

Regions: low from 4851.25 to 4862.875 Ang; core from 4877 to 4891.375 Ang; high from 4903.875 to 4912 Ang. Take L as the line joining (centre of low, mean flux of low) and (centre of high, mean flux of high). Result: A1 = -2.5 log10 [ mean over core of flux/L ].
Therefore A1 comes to 0.03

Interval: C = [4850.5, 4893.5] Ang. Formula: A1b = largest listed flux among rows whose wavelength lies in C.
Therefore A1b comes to 1.89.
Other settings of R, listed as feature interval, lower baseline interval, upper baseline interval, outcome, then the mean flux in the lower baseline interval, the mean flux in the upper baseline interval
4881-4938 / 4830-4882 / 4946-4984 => 0.7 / 1.78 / 1.94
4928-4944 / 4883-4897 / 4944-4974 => 0.6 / 1.85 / 1.94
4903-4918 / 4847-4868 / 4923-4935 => -0.3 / 1.76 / 1.85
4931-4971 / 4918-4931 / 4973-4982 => -0.3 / 1.8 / 1.97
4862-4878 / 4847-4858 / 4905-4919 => 0.1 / 1.74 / 1.83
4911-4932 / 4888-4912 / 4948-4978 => 1.6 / 1.91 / 1.94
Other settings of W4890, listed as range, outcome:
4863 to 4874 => 1.73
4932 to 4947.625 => 1.87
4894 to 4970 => 1.87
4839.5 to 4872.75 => 1.78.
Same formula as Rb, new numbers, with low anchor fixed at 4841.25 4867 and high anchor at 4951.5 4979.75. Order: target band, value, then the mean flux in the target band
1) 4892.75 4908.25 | -0.049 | 1.93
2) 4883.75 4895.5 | -0.006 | 1.84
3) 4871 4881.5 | 0.025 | 1.77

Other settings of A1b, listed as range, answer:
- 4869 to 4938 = 2.01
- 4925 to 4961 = 2.07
